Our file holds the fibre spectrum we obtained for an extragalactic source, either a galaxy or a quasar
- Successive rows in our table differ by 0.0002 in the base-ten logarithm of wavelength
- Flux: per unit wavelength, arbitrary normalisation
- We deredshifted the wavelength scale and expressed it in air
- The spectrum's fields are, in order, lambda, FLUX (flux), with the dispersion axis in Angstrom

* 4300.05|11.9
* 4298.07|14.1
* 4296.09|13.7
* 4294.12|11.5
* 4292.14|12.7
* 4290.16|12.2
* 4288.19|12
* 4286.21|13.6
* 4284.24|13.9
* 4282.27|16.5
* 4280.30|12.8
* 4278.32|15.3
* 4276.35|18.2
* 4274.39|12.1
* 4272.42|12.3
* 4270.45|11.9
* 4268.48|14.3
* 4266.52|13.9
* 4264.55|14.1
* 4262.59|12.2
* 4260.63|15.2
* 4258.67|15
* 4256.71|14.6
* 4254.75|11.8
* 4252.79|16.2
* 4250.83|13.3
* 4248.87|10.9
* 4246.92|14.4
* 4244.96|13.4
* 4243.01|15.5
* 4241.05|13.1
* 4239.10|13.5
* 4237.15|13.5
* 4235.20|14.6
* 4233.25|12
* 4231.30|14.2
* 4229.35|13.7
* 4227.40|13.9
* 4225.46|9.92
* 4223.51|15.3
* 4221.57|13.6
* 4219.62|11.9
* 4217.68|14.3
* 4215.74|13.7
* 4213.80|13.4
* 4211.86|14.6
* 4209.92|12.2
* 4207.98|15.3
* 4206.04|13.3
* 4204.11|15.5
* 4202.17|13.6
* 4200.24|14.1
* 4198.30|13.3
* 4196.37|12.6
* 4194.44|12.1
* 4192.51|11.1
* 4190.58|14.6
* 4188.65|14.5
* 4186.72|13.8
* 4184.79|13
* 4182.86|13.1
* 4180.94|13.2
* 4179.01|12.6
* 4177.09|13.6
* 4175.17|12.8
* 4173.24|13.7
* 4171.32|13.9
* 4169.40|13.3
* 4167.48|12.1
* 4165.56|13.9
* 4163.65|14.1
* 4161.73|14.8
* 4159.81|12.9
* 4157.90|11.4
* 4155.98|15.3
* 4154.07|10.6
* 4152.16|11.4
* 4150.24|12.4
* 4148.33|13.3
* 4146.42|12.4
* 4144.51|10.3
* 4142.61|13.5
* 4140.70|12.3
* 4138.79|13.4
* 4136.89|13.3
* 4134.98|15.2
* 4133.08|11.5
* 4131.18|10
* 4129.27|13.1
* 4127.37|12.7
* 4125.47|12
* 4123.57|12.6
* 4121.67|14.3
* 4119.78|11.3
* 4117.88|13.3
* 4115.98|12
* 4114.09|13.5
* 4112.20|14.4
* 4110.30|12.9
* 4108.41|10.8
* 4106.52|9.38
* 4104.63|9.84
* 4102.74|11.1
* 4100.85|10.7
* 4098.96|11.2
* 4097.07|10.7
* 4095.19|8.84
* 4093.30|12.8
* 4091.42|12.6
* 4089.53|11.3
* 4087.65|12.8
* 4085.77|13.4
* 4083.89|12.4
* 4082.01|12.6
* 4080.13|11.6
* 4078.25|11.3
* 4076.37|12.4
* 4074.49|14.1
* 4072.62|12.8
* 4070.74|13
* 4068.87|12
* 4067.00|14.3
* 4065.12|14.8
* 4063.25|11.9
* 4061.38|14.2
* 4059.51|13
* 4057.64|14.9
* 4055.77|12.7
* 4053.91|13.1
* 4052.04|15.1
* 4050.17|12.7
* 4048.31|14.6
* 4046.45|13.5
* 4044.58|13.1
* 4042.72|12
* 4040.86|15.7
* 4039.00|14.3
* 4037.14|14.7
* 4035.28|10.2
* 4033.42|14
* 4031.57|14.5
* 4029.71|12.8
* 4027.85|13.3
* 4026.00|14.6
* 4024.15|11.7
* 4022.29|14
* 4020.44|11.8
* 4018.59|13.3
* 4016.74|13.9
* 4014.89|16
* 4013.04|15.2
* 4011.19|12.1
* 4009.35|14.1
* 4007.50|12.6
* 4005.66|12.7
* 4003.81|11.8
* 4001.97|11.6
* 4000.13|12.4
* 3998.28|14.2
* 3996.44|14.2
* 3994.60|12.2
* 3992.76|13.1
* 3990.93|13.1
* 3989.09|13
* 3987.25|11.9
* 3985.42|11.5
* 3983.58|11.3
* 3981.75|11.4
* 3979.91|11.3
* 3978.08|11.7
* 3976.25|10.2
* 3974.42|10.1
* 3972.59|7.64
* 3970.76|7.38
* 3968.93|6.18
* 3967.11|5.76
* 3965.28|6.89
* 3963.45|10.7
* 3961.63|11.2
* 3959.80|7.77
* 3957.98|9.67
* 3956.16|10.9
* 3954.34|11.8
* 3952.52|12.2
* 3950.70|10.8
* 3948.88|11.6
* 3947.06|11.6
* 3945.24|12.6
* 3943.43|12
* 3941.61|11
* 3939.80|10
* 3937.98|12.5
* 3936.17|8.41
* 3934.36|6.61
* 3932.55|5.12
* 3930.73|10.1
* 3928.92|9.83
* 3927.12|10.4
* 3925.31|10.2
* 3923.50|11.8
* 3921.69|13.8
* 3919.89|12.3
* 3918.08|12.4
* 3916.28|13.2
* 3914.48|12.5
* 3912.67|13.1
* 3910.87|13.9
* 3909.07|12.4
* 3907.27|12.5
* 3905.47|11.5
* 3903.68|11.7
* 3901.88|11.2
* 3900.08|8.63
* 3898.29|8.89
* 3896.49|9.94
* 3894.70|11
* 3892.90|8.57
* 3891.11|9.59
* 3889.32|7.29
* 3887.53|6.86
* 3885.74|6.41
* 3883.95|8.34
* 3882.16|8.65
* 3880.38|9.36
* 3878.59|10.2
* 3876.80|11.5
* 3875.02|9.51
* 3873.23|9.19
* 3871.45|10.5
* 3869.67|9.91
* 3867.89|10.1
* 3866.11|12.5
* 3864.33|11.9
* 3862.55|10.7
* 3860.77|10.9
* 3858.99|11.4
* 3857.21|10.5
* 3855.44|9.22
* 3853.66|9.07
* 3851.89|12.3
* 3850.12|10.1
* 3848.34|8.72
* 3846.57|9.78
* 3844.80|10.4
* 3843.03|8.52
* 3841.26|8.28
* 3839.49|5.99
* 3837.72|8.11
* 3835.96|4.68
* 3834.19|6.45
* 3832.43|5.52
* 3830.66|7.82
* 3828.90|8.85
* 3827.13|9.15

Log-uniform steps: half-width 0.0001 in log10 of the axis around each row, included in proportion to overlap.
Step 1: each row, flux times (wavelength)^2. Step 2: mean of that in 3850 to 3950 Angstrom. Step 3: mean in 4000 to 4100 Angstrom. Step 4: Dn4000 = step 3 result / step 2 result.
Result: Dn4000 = 1.3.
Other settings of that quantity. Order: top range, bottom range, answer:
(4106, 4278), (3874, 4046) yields 1.31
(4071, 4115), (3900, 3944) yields 1.17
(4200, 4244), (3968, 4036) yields 1.24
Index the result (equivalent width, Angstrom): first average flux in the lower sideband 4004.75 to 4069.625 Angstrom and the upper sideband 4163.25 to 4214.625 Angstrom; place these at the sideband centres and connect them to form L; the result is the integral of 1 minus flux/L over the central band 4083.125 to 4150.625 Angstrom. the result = 6.7 Angstrom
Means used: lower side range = 13.5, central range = 12.2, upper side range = 13.5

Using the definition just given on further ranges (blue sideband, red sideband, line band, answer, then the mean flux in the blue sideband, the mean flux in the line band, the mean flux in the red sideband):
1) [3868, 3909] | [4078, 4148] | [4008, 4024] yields -3.8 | 9.67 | 13.7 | 12.1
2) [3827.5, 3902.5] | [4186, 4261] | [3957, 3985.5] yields 3.2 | 9.22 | 9.36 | 13.6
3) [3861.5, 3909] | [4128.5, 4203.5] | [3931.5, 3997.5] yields 2.2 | 9.91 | 10.4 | 13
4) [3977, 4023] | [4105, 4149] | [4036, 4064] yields -2.2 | 12.8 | 13.7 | 12.5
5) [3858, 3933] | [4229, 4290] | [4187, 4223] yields -0.7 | 10.5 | 13.6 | 13.8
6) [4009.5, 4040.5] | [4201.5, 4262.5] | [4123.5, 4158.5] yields 3.0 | 13.6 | 12.5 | 13.7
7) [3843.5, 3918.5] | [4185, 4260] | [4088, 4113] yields 2.3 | 10.4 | 11.3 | 13.6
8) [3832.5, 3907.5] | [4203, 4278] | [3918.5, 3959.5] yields -1.6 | 9.48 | 10.7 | 13.7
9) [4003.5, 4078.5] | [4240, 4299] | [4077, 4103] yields 3.4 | 13.4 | 11.7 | 13.7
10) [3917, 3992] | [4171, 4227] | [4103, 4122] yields 0.4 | 10.4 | 12.1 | 13.4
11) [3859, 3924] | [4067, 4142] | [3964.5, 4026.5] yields -1.9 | 10.6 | 11.8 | 12.2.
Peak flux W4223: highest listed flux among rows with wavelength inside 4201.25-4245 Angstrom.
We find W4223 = 15.5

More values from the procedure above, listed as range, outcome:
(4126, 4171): 15.3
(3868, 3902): 11.5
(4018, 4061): 15.7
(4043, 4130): 15.1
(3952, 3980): 12.2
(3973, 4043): 16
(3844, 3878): 12.5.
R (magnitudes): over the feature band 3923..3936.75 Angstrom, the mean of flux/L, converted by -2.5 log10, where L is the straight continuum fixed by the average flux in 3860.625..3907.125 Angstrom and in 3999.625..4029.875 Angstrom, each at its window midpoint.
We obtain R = 0.22 mag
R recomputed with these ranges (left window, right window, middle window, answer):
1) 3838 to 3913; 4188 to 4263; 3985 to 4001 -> -0.15 mag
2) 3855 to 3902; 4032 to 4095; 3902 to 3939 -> -0.08 mag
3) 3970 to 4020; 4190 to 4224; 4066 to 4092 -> 0.01 mag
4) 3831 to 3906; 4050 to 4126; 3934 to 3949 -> -0.04 mag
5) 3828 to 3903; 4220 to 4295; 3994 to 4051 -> -0.21 mag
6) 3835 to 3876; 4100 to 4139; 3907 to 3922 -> -0.25 mag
